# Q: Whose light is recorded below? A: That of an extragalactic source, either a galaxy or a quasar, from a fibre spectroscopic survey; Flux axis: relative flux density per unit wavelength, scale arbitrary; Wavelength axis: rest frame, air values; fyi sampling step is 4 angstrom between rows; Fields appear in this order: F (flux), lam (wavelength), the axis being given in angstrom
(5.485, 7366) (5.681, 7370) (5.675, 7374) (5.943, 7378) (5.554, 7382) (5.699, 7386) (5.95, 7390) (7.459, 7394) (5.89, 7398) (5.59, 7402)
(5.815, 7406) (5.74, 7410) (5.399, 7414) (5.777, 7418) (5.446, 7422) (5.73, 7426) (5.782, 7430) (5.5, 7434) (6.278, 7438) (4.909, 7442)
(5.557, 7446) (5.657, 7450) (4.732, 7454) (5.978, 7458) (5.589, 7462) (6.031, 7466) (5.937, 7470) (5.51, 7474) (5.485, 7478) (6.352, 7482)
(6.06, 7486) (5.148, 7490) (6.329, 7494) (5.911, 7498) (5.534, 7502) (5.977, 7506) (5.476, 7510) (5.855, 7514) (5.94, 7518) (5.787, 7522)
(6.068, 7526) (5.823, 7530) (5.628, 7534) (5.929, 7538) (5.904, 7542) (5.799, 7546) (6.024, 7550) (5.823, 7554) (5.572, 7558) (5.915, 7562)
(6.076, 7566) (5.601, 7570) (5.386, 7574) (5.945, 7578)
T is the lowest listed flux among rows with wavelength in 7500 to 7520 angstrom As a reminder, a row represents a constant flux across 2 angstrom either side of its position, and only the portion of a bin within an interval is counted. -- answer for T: 5.476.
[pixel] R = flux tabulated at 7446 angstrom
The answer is 5.557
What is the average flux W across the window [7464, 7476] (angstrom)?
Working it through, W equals 5.83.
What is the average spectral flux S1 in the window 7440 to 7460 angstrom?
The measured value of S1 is 5.37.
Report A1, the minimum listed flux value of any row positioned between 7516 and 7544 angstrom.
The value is 5.628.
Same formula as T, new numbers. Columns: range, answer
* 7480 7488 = 6.06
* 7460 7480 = 5.485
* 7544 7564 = 5.572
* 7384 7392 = 5.699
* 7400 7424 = 5.399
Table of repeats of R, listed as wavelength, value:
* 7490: 5.148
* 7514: 5.855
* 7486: 6.06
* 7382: 5.554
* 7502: 5.534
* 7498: 5.911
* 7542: 5.904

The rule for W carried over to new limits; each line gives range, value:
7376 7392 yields 5.79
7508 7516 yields 5.67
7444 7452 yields 5.61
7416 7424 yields 5.61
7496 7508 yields 5.81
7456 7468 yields 5.87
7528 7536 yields 5.73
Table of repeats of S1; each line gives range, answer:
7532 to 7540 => 5.78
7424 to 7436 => 5.67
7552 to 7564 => 5.77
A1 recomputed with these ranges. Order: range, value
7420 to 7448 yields 4.909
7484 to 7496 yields 5.148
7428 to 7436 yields 5.5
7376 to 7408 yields 5.554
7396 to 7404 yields 5.59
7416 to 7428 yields 5.446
